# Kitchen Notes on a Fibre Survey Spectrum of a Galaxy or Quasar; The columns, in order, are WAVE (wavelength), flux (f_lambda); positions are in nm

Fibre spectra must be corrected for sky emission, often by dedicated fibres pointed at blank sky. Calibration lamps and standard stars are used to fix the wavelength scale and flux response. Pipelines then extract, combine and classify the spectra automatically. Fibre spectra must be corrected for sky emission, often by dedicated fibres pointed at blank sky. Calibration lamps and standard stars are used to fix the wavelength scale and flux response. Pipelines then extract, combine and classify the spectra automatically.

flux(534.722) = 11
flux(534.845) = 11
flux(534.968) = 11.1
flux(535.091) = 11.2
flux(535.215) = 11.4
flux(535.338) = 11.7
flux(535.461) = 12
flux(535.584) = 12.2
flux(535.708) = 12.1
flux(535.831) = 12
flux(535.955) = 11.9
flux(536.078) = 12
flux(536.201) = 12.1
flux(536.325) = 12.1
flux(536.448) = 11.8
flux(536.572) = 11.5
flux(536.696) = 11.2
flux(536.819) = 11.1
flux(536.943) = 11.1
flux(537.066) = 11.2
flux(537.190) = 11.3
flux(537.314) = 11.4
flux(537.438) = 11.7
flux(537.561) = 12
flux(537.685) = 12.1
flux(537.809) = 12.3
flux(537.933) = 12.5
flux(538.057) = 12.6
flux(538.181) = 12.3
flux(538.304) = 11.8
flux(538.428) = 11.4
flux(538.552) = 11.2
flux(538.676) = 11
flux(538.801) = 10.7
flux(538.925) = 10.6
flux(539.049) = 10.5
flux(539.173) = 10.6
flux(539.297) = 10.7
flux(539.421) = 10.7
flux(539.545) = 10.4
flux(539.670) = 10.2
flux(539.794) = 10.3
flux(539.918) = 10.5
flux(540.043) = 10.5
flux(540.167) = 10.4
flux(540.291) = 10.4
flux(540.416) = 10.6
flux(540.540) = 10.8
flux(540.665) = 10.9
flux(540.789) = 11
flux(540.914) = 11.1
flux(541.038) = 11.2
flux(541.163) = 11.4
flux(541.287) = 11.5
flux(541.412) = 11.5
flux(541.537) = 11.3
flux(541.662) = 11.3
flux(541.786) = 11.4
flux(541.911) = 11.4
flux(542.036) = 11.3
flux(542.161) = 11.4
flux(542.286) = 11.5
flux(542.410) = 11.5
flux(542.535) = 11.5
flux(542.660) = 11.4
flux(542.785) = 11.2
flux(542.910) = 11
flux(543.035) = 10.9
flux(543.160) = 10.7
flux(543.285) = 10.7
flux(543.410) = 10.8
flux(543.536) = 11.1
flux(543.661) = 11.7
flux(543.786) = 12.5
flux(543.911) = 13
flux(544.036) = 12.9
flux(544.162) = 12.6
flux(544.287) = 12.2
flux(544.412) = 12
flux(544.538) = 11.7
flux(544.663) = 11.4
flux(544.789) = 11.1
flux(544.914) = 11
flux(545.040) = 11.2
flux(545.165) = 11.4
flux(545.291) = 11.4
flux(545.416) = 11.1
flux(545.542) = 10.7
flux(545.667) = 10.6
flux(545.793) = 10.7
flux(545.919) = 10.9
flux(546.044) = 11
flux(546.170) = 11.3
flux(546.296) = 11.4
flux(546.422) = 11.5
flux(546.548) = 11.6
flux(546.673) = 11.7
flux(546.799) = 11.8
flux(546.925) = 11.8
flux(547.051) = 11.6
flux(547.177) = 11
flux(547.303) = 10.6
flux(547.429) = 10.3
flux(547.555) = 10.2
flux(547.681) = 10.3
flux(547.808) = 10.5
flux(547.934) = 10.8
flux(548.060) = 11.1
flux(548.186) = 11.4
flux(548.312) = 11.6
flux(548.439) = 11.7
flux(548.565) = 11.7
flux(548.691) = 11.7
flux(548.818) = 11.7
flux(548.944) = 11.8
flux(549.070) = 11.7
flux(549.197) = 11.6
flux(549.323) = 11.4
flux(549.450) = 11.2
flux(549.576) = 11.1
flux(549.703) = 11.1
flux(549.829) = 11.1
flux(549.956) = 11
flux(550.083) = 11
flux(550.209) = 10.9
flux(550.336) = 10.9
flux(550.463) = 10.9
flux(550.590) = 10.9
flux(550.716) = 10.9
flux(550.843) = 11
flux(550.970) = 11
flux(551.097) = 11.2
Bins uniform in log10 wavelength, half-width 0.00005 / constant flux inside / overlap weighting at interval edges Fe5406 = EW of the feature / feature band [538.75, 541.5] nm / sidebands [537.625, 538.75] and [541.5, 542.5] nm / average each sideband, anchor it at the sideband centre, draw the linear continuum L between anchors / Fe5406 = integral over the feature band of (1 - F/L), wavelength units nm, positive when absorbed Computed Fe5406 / 0.21 nm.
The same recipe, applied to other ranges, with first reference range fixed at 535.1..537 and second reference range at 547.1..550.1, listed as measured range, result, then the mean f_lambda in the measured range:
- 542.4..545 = -0.043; 11.6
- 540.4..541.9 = 0.039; 11.2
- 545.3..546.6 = 0.021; 11.1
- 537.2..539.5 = 0.037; 11.4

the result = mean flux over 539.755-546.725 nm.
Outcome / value 11.3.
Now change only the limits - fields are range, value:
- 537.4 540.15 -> 11.2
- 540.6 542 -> 11.3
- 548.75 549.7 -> 11.5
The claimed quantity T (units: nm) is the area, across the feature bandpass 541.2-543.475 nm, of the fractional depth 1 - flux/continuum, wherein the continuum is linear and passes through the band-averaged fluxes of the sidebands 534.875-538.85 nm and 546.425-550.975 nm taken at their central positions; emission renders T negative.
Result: 0.04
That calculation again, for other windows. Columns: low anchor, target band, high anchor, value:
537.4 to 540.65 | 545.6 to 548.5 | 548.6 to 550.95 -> 0.02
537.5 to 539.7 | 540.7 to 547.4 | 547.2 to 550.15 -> -0.09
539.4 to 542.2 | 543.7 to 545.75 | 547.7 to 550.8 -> -0.11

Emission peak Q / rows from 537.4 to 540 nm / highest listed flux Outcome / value 12.6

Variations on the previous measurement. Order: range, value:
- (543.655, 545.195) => 13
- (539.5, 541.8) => 11.5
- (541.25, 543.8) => 12.5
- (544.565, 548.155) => 11.8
